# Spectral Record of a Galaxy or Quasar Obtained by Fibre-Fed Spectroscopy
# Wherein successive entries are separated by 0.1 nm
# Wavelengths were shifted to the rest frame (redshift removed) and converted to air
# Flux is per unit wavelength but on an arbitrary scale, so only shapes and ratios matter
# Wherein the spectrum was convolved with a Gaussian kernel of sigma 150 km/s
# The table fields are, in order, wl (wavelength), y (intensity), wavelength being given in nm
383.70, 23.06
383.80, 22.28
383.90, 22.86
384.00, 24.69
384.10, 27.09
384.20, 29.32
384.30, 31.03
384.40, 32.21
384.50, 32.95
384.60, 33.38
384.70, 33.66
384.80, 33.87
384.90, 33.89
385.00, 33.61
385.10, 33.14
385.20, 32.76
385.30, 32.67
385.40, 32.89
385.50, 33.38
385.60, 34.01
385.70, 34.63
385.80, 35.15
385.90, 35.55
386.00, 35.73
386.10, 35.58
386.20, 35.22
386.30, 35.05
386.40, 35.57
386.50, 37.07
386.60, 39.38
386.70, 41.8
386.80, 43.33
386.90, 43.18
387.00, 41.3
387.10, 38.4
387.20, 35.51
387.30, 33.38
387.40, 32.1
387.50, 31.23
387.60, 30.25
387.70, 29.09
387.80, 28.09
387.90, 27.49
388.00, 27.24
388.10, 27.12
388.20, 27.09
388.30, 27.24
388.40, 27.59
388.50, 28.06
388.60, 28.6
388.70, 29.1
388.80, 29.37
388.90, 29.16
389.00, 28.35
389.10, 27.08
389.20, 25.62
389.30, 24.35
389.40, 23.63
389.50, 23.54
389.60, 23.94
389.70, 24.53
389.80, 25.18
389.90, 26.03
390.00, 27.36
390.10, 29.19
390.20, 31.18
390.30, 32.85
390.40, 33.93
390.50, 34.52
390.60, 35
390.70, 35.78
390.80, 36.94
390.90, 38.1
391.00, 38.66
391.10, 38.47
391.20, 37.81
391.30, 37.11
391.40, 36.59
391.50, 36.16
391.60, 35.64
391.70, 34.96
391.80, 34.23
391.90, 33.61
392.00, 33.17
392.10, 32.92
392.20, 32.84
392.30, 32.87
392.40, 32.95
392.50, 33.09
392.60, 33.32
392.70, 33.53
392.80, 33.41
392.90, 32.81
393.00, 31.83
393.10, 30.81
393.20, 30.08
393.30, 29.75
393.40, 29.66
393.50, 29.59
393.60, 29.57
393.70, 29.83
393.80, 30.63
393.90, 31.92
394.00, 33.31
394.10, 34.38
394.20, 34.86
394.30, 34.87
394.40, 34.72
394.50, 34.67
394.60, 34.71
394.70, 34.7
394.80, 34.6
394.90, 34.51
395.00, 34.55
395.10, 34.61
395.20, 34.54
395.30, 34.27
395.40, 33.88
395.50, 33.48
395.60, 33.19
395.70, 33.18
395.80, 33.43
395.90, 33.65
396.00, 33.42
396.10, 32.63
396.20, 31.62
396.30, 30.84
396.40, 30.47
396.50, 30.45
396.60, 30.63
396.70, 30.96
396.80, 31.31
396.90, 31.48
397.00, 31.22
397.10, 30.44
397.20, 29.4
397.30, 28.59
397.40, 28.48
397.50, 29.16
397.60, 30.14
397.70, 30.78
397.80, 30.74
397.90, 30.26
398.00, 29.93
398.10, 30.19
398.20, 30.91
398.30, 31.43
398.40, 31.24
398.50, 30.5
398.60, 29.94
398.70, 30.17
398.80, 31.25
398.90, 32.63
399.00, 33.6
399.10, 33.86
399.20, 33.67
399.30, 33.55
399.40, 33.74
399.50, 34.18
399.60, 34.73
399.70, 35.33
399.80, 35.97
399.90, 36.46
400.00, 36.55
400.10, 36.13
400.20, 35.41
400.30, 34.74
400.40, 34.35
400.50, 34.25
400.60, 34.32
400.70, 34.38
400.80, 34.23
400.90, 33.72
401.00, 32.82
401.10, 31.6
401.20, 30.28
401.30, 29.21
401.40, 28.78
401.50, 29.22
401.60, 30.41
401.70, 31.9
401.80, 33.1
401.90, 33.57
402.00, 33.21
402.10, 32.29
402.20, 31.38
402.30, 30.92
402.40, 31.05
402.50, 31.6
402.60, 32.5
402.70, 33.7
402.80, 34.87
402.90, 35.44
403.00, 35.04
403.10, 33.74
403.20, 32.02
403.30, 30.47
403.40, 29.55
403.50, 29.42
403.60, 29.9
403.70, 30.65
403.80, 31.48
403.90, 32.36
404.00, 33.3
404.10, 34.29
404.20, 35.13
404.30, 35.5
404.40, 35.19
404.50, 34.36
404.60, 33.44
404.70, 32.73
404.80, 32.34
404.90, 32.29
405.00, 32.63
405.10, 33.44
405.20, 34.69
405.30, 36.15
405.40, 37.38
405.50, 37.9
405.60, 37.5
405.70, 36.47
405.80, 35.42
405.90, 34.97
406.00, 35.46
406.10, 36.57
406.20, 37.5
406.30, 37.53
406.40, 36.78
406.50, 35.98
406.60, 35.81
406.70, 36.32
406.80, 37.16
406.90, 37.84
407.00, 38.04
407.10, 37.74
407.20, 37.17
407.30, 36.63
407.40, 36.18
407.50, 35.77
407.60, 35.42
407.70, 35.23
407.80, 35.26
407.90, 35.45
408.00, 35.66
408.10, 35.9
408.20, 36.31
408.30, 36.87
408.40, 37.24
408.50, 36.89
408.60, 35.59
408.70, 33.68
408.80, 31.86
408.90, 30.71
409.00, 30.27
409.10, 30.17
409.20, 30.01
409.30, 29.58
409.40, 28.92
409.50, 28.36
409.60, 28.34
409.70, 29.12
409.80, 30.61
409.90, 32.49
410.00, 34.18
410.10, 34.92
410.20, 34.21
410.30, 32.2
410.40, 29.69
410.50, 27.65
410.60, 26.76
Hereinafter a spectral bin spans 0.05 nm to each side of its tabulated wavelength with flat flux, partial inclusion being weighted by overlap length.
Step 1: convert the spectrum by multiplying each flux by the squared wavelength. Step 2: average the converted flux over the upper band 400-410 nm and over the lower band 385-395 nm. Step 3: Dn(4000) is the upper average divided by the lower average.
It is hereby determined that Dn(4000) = 1.1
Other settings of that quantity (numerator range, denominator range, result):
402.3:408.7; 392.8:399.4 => 1.14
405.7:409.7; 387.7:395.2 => 1.19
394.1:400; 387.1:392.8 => 1.08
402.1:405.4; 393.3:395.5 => 1.04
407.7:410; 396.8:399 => 1.13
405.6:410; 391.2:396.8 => 1.12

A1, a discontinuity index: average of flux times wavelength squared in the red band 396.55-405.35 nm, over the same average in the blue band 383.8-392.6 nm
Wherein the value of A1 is 1.07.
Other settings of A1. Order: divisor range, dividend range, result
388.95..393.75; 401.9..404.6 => 1.09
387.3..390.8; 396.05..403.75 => 1.18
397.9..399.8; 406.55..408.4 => 1.18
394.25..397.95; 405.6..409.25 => 1.16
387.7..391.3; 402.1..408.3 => 1.26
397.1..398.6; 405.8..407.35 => 1.27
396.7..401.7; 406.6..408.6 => 1.18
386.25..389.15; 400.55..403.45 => 1.07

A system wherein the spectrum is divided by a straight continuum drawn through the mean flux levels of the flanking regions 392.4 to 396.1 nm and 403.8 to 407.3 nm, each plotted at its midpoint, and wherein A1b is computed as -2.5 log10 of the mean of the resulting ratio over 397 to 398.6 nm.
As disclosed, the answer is 0.122 mag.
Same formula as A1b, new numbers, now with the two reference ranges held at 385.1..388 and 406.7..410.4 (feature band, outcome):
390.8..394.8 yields 0.028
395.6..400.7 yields 0.067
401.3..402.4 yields 0.094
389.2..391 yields 0.161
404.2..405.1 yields 0.014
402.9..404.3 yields 0.058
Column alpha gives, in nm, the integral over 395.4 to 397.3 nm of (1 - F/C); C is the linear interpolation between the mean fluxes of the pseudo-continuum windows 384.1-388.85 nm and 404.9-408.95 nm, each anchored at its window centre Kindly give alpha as 0.149 nm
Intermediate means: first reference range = 33.1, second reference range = 35.9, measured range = 31.7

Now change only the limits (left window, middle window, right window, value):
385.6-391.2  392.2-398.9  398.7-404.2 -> 0.12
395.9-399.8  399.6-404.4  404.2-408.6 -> 0.09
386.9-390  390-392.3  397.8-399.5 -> -0.40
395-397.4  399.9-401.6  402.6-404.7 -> -0.03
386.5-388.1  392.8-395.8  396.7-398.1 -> -0.13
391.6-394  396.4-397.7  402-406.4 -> 0.10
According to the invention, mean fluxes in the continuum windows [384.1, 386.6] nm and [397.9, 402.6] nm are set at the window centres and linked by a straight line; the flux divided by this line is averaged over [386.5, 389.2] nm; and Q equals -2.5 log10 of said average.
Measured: 0.06 mag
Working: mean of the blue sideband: 33.8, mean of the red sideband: 32.6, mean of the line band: 31.9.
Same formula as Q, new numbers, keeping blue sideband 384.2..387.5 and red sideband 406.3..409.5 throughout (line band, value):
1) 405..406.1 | -0.03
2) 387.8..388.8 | 0.25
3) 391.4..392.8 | 0.04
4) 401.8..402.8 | 0.08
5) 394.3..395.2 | 0.01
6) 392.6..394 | 0.13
